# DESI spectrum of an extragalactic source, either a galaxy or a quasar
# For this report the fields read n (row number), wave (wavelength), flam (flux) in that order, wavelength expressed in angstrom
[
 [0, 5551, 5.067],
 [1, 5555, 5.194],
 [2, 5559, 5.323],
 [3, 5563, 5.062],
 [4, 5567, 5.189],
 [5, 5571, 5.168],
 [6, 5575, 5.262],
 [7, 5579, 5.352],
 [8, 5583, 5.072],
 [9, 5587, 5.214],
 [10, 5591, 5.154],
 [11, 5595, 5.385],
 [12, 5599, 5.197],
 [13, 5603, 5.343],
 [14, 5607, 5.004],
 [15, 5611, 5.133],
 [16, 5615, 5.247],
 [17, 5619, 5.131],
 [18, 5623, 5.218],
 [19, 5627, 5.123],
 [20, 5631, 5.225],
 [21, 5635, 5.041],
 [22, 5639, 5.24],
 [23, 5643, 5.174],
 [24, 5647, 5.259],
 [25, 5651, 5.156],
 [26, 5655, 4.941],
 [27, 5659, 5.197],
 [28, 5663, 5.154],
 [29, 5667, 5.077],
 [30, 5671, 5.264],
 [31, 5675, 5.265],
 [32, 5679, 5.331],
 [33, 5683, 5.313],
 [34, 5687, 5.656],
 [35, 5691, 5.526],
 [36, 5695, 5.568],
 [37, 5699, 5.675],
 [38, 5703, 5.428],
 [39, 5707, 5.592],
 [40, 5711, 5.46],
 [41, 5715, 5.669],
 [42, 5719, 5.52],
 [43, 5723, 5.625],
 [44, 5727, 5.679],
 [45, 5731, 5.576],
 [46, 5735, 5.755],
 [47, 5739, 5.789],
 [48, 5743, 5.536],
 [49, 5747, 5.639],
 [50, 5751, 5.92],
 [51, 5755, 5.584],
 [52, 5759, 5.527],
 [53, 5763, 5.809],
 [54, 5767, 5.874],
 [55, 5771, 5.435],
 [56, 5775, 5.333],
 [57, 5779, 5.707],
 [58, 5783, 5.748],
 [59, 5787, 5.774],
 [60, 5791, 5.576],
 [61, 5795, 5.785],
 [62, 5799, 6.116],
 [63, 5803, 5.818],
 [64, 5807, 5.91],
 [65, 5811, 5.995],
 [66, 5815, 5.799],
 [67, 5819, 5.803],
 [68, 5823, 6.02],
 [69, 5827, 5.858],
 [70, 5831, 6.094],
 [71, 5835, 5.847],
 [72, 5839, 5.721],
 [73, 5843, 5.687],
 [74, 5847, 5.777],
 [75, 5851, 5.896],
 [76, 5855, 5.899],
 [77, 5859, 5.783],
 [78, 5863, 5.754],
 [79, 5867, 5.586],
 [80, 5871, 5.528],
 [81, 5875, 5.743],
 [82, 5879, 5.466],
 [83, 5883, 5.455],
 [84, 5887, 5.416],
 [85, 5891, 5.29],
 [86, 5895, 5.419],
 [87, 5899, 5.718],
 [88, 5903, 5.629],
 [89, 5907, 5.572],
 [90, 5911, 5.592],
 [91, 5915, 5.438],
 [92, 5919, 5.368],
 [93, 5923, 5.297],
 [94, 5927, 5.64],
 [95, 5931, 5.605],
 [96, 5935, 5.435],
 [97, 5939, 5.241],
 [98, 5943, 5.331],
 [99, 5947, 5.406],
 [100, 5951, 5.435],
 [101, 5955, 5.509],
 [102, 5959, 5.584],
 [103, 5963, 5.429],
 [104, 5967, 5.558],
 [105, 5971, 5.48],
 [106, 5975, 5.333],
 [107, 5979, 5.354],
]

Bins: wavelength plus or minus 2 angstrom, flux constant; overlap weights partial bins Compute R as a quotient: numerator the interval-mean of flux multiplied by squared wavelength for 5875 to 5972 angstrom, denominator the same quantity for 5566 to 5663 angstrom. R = 1.18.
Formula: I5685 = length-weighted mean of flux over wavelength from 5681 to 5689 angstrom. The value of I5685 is 5.48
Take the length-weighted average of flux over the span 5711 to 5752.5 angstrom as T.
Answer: 5.66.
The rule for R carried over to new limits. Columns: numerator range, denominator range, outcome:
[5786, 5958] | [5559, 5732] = 1.15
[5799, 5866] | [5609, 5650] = 1.21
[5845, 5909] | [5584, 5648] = 1.19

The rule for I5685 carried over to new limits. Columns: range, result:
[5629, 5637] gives 5.13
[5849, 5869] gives 5.78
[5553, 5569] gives 5.19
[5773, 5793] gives 5.63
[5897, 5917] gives 5.59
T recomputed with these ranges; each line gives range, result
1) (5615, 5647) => 5.18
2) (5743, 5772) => 5.68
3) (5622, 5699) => 5.26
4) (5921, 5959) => 5.44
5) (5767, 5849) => 5.79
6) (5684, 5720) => 5.56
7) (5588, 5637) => 5.18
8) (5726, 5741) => 5.7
